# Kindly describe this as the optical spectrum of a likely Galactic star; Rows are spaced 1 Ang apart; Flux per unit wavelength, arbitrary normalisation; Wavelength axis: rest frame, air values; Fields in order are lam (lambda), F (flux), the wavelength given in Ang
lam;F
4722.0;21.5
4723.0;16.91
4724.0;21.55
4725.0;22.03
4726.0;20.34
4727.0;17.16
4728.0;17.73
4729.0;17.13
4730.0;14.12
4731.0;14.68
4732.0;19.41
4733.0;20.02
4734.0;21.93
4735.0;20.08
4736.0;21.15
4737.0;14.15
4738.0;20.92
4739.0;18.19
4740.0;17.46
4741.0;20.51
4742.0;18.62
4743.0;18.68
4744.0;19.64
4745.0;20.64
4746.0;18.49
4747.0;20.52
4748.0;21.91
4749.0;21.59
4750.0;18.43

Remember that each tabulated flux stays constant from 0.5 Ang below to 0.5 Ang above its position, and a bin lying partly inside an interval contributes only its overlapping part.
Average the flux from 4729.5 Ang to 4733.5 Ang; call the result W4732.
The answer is 17.1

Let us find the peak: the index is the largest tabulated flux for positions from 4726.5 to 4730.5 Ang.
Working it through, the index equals 17.73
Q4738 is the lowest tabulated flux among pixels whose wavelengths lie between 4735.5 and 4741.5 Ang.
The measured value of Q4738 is 14.15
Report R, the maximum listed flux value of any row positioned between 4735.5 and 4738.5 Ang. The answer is 21.15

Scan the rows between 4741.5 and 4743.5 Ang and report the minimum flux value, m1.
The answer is 18.62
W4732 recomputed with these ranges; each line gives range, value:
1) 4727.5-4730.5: 16.3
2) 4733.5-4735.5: 21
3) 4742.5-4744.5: 19.2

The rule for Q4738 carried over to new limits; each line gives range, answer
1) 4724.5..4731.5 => 14.12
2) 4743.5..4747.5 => 18.49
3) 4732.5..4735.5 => 20.02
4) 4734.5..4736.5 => 20.08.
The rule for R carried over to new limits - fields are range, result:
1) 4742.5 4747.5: 20.64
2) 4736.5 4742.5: 20.92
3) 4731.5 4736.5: 21.93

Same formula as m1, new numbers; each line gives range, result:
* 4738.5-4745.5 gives 17.46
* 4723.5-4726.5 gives 20.34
